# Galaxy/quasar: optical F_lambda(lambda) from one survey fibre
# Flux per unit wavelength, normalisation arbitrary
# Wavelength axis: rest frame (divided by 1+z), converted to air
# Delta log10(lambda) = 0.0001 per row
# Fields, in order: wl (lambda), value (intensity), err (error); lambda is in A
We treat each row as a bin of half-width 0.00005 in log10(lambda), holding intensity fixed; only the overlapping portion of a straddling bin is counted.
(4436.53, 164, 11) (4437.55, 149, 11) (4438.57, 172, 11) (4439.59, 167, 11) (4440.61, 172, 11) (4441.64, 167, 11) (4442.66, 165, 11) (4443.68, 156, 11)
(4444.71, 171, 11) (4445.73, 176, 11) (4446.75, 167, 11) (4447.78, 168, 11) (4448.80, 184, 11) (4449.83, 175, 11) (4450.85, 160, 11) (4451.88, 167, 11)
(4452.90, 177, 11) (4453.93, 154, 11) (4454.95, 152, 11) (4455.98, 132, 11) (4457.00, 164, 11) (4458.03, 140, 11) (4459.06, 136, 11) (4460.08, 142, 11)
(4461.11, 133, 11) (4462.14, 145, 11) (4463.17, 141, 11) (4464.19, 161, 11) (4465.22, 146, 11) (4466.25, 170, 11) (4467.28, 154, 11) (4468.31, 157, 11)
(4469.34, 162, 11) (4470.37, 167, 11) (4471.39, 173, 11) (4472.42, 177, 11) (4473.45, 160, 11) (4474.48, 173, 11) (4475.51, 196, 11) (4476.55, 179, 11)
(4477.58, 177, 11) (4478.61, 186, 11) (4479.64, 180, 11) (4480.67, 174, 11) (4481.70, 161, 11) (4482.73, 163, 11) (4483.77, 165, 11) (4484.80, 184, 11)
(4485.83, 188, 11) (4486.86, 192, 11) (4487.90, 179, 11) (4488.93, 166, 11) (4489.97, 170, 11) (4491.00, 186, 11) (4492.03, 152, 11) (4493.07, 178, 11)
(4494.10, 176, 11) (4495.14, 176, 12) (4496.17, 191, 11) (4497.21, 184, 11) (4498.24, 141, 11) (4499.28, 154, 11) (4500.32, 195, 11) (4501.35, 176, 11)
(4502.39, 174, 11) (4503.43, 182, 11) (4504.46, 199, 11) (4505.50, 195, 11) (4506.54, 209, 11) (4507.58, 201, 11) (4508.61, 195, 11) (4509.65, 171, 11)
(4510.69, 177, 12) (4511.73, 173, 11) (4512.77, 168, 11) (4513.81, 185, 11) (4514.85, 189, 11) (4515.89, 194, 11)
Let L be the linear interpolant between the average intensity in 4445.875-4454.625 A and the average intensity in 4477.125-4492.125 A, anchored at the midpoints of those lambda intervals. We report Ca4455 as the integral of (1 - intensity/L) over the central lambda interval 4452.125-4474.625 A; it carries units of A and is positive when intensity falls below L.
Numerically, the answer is 2.15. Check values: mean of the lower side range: 169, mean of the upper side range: 176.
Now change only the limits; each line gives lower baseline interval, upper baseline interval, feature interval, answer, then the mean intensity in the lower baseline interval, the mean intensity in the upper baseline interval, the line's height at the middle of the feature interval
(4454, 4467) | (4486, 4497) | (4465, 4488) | -1.40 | 147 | 177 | 163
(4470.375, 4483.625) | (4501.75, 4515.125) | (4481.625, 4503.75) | 0.69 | 174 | 186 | 180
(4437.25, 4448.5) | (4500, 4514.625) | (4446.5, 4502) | 2.95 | 167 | 186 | 176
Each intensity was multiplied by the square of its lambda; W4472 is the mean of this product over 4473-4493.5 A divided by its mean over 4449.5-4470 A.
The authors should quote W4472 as 1.16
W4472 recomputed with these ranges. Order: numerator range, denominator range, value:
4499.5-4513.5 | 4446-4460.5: 1.19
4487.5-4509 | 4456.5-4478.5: 1.14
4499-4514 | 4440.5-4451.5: 1.12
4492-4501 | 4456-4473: 1.14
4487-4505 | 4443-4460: 1.11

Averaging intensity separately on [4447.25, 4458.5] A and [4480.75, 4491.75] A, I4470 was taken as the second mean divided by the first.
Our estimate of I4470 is 1.1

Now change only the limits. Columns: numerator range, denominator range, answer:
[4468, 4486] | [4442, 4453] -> 1.02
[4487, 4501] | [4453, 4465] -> 1.18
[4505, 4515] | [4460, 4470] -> 1.23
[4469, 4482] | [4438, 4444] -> 1.05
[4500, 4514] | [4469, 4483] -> 1.07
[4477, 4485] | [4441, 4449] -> 1.03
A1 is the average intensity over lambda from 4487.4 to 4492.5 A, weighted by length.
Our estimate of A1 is 171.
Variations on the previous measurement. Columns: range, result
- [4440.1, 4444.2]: 165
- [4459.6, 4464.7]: 144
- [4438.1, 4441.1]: 171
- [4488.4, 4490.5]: 168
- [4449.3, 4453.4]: 170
